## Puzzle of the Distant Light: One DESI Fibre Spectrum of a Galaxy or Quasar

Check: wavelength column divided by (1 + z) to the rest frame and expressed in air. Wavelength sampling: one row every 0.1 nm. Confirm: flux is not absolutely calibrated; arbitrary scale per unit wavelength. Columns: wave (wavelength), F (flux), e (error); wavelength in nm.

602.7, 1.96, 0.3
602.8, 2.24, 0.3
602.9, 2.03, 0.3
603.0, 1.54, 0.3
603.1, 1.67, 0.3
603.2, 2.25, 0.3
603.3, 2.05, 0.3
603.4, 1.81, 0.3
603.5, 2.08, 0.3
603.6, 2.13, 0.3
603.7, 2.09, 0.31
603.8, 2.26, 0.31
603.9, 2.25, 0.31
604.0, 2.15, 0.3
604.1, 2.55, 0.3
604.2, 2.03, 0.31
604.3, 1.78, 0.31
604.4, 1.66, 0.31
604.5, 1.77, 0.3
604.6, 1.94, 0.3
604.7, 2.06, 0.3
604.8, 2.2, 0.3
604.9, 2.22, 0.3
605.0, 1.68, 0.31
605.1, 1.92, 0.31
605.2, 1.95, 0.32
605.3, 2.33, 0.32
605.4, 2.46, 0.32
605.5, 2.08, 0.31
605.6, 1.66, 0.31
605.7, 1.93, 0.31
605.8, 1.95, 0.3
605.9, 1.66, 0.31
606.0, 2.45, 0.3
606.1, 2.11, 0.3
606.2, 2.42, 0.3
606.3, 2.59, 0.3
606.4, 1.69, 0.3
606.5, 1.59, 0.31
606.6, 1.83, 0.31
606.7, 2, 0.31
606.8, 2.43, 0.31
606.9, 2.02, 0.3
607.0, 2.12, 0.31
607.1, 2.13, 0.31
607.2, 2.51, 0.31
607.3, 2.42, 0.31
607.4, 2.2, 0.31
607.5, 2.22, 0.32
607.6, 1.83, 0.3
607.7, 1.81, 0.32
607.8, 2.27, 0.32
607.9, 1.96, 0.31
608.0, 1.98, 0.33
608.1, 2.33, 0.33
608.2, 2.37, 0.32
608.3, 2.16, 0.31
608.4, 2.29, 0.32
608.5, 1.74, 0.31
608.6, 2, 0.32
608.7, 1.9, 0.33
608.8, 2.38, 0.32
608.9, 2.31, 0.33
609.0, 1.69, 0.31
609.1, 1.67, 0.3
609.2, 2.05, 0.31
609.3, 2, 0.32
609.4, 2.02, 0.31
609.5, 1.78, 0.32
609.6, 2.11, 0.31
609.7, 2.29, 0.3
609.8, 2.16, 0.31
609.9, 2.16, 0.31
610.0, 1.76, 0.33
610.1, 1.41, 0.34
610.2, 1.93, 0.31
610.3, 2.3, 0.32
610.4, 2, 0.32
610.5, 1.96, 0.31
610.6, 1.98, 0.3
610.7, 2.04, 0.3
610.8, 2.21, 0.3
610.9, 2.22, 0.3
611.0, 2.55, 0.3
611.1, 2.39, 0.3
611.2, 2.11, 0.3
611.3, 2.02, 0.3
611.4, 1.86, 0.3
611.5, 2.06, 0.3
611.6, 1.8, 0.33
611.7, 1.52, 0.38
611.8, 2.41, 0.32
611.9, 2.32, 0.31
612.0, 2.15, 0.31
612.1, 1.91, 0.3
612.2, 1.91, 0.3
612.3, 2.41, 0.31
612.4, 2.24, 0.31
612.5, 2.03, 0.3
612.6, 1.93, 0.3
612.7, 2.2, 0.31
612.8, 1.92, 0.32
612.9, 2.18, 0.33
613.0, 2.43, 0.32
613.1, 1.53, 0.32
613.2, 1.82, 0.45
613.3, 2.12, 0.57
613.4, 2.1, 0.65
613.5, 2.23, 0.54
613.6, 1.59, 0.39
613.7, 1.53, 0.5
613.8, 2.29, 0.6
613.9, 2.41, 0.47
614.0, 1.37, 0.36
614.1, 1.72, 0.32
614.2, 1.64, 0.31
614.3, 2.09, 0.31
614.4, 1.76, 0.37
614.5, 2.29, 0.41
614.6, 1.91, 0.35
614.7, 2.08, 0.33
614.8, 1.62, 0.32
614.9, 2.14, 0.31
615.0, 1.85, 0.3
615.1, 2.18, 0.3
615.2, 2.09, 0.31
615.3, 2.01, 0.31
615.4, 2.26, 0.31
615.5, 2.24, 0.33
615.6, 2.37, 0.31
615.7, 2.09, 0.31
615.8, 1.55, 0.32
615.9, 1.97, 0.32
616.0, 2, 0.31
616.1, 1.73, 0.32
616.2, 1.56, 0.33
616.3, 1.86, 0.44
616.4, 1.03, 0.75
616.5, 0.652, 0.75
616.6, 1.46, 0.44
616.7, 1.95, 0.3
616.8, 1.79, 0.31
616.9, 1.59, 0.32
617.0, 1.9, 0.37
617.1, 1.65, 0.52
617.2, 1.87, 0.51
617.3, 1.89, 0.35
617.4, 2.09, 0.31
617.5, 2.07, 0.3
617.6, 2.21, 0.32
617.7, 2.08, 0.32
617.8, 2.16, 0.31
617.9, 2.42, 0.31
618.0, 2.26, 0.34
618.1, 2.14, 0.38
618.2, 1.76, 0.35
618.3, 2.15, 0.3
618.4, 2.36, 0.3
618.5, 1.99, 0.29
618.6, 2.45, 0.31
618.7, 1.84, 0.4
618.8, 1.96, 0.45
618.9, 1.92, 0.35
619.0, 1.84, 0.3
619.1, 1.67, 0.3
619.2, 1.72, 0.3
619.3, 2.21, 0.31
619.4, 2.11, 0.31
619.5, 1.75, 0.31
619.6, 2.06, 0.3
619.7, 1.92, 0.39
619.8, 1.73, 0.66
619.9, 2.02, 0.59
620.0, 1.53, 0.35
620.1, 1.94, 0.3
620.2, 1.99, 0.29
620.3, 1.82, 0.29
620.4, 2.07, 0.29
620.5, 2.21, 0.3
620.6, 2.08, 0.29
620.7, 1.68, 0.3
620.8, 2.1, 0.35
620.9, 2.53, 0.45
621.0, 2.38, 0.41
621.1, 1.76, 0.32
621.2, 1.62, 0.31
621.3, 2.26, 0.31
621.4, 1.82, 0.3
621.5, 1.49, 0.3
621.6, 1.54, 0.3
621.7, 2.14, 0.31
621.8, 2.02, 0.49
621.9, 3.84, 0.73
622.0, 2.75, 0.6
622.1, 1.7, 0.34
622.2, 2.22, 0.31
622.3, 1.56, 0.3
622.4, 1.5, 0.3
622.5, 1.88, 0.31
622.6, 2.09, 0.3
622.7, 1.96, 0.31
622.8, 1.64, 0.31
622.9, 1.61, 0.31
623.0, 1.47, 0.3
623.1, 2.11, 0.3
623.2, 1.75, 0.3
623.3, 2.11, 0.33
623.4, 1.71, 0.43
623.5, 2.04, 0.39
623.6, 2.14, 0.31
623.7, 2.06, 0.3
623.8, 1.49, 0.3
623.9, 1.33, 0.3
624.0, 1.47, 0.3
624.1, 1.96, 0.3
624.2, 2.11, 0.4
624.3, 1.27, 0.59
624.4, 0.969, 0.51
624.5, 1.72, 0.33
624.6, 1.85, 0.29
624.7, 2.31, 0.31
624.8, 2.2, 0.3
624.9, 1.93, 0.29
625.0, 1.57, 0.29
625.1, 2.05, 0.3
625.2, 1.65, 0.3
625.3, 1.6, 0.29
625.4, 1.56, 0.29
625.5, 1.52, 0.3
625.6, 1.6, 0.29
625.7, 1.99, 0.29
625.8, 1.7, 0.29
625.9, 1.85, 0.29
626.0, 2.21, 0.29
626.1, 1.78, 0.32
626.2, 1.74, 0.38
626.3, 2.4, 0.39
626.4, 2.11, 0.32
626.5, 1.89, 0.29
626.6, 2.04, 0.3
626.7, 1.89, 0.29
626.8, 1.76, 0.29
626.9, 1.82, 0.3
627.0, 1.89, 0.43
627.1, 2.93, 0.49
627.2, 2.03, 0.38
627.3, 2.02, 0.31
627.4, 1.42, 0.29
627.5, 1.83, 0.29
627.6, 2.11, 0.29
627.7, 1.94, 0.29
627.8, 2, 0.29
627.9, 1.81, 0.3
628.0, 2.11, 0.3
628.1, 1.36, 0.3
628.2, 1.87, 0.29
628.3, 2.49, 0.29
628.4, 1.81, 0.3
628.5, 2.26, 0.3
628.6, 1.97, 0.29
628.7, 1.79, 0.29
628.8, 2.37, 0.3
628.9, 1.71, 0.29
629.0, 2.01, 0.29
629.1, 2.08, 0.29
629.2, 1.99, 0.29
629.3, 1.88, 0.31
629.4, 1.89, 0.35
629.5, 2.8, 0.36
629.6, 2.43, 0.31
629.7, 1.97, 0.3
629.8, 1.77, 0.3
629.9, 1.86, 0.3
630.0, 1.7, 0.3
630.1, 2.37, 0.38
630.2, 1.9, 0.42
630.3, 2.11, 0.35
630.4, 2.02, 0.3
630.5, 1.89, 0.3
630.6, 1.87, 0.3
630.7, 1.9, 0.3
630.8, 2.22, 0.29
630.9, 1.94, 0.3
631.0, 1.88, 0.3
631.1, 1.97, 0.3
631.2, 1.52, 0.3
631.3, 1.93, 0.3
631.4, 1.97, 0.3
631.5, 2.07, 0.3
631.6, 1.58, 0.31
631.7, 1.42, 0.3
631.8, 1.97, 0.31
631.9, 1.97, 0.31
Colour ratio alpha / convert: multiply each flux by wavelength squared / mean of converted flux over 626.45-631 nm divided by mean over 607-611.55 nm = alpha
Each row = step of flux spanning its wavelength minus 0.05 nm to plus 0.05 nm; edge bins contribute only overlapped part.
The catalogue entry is 1.0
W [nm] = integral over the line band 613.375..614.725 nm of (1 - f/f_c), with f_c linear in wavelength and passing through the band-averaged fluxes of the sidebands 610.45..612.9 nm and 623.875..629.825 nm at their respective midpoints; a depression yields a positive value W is 0.09 nm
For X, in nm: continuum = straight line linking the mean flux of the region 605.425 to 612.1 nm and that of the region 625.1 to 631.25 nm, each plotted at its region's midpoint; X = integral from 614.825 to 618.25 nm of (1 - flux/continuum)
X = 0.19 nm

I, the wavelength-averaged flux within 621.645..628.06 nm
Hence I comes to 1.9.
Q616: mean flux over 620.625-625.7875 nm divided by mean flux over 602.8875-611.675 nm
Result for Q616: 0.9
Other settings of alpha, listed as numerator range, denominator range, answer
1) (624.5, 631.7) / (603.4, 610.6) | 1.01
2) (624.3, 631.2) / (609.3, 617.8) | 1.03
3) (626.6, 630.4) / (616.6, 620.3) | 1.05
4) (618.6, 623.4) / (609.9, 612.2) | 0.99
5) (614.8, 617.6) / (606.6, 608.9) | 0.89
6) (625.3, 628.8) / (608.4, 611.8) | 1.01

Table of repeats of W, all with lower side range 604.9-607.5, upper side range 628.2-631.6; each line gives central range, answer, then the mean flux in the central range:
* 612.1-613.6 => 0.01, 2.05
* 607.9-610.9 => 0.06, 2.04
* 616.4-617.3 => 0.20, 1.59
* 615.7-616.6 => 0.21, 1.57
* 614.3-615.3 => 0.03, 2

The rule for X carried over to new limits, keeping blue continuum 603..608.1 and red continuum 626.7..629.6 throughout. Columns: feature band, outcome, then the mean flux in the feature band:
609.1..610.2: 0.05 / 1.96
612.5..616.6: 0.27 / 1.9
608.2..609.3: 0.01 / 2.03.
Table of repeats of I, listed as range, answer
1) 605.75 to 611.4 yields 2.08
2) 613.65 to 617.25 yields 1.85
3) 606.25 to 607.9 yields 2.1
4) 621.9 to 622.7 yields 2.07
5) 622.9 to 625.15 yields 1.8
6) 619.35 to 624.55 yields 1.9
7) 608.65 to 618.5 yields 1.98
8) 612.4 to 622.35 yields 1.97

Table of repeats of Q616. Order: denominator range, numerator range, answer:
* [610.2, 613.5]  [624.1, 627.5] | 0.89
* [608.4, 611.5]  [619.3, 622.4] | 0.99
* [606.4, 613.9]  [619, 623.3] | 0.95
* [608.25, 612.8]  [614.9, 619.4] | 0.94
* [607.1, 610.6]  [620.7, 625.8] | 0.91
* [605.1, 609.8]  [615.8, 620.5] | 0.91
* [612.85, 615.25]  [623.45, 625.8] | 0.90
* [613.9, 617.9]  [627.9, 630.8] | 1.07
